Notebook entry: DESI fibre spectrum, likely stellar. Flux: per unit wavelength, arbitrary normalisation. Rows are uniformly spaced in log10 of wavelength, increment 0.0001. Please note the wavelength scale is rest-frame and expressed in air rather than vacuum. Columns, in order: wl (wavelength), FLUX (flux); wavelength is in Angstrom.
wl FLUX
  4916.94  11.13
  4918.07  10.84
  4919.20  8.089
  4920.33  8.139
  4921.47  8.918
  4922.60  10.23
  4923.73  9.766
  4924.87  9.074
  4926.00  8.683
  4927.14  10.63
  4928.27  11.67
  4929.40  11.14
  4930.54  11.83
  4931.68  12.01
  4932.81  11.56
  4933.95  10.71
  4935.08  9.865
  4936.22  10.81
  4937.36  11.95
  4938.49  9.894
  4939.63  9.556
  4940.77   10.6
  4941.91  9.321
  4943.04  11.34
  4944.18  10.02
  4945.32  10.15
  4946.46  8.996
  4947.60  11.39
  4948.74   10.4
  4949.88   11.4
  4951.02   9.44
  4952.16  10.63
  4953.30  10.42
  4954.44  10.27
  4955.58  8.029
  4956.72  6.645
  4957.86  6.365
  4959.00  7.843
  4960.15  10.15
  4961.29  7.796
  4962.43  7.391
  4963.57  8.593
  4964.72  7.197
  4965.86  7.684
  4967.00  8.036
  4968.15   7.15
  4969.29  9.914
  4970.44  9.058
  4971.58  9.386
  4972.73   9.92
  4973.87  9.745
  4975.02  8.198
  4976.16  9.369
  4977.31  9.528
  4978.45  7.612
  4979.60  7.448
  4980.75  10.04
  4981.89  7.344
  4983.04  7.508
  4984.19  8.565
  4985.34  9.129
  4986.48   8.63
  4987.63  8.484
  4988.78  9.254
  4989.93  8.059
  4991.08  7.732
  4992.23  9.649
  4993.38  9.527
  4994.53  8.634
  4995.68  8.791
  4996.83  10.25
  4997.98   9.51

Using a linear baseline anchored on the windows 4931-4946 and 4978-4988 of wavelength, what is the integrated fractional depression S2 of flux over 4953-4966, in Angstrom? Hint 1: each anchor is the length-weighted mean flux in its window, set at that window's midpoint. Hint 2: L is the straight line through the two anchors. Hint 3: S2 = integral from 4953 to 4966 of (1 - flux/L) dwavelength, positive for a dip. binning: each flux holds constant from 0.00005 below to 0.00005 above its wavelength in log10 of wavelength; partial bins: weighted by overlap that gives 1.9 Angstrom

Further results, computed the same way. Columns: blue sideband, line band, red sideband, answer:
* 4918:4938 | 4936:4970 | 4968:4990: 1.0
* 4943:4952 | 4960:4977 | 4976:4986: 1.0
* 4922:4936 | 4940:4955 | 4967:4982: -0.7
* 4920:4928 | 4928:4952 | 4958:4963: -4.8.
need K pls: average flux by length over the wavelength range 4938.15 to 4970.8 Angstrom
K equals 9.15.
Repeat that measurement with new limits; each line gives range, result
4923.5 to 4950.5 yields 10.5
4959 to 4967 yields 8.11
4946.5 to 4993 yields 8.79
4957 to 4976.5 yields 8.42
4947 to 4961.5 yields 9.33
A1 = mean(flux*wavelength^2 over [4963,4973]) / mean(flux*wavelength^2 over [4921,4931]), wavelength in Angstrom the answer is 0.85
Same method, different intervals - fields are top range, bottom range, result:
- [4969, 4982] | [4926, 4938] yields 0.83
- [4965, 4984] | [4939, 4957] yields 0.87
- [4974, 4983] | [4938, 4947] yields 0.86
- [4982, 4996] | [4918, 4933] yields 0.87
